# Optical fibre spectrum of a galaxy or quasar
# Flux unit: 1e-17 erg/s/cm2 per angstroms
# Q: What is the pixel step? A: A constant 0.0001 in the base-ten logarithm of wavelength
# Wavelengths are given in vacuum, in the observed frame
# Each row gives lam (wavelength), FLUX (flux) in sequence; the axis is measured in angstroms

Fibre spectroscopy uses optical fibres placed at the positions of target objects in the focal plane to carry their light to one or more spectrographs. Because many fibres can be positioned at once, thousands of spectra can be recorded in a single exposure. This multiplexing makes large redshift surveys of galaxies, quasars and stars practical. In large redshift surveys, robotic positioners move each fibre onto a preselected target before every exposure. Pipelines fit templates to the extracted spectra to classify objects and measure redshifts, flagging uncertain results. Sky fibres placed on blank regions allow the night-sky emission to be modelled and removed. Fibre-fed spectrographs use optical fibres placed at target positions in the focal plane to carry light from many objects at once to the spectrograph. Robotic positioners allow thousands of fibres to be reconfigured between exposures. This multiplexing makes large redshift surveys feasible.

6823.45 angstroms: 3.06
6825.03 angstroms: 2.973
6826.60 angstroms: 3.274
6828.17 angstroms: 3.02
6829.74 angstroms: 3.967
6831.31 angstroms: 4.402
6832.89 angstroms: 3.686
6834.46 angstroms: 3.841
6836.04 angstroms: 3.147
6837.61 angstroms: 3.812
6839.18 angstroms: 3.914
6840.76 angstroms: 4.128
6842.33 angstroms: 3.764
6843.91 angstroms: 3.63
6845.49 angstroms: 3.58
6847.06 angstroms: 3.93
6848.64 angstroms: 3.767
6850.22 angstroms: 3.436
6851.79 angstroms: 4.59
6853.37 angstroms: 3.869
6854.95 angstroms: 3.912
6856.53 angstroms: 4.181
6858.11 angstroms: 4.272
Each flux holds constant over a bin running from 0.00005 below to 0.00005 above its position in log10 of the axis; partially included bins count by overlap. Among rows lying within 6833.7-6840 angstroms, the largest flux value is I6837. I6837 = 3.914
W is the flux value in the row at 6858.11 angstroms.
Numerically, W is 4.272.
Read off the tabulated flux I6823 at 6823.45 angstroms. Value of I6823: 3.06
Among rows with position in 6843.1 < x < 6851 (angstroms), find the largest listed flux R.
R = 3.93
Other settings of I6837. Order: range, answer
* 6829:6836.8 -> 4.402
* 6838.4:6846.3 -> 4.128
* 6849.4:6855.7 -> 4.59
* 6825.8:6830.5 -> 3.967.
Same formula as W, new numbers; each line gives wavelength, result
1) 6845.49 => 3.58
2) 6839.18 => 3.914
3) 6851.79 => 4.59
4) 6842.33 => 3.764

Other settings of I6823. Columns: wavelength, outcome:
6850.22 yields 3.436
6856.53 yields 4.181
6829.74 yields 3.967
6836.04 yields 3.147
